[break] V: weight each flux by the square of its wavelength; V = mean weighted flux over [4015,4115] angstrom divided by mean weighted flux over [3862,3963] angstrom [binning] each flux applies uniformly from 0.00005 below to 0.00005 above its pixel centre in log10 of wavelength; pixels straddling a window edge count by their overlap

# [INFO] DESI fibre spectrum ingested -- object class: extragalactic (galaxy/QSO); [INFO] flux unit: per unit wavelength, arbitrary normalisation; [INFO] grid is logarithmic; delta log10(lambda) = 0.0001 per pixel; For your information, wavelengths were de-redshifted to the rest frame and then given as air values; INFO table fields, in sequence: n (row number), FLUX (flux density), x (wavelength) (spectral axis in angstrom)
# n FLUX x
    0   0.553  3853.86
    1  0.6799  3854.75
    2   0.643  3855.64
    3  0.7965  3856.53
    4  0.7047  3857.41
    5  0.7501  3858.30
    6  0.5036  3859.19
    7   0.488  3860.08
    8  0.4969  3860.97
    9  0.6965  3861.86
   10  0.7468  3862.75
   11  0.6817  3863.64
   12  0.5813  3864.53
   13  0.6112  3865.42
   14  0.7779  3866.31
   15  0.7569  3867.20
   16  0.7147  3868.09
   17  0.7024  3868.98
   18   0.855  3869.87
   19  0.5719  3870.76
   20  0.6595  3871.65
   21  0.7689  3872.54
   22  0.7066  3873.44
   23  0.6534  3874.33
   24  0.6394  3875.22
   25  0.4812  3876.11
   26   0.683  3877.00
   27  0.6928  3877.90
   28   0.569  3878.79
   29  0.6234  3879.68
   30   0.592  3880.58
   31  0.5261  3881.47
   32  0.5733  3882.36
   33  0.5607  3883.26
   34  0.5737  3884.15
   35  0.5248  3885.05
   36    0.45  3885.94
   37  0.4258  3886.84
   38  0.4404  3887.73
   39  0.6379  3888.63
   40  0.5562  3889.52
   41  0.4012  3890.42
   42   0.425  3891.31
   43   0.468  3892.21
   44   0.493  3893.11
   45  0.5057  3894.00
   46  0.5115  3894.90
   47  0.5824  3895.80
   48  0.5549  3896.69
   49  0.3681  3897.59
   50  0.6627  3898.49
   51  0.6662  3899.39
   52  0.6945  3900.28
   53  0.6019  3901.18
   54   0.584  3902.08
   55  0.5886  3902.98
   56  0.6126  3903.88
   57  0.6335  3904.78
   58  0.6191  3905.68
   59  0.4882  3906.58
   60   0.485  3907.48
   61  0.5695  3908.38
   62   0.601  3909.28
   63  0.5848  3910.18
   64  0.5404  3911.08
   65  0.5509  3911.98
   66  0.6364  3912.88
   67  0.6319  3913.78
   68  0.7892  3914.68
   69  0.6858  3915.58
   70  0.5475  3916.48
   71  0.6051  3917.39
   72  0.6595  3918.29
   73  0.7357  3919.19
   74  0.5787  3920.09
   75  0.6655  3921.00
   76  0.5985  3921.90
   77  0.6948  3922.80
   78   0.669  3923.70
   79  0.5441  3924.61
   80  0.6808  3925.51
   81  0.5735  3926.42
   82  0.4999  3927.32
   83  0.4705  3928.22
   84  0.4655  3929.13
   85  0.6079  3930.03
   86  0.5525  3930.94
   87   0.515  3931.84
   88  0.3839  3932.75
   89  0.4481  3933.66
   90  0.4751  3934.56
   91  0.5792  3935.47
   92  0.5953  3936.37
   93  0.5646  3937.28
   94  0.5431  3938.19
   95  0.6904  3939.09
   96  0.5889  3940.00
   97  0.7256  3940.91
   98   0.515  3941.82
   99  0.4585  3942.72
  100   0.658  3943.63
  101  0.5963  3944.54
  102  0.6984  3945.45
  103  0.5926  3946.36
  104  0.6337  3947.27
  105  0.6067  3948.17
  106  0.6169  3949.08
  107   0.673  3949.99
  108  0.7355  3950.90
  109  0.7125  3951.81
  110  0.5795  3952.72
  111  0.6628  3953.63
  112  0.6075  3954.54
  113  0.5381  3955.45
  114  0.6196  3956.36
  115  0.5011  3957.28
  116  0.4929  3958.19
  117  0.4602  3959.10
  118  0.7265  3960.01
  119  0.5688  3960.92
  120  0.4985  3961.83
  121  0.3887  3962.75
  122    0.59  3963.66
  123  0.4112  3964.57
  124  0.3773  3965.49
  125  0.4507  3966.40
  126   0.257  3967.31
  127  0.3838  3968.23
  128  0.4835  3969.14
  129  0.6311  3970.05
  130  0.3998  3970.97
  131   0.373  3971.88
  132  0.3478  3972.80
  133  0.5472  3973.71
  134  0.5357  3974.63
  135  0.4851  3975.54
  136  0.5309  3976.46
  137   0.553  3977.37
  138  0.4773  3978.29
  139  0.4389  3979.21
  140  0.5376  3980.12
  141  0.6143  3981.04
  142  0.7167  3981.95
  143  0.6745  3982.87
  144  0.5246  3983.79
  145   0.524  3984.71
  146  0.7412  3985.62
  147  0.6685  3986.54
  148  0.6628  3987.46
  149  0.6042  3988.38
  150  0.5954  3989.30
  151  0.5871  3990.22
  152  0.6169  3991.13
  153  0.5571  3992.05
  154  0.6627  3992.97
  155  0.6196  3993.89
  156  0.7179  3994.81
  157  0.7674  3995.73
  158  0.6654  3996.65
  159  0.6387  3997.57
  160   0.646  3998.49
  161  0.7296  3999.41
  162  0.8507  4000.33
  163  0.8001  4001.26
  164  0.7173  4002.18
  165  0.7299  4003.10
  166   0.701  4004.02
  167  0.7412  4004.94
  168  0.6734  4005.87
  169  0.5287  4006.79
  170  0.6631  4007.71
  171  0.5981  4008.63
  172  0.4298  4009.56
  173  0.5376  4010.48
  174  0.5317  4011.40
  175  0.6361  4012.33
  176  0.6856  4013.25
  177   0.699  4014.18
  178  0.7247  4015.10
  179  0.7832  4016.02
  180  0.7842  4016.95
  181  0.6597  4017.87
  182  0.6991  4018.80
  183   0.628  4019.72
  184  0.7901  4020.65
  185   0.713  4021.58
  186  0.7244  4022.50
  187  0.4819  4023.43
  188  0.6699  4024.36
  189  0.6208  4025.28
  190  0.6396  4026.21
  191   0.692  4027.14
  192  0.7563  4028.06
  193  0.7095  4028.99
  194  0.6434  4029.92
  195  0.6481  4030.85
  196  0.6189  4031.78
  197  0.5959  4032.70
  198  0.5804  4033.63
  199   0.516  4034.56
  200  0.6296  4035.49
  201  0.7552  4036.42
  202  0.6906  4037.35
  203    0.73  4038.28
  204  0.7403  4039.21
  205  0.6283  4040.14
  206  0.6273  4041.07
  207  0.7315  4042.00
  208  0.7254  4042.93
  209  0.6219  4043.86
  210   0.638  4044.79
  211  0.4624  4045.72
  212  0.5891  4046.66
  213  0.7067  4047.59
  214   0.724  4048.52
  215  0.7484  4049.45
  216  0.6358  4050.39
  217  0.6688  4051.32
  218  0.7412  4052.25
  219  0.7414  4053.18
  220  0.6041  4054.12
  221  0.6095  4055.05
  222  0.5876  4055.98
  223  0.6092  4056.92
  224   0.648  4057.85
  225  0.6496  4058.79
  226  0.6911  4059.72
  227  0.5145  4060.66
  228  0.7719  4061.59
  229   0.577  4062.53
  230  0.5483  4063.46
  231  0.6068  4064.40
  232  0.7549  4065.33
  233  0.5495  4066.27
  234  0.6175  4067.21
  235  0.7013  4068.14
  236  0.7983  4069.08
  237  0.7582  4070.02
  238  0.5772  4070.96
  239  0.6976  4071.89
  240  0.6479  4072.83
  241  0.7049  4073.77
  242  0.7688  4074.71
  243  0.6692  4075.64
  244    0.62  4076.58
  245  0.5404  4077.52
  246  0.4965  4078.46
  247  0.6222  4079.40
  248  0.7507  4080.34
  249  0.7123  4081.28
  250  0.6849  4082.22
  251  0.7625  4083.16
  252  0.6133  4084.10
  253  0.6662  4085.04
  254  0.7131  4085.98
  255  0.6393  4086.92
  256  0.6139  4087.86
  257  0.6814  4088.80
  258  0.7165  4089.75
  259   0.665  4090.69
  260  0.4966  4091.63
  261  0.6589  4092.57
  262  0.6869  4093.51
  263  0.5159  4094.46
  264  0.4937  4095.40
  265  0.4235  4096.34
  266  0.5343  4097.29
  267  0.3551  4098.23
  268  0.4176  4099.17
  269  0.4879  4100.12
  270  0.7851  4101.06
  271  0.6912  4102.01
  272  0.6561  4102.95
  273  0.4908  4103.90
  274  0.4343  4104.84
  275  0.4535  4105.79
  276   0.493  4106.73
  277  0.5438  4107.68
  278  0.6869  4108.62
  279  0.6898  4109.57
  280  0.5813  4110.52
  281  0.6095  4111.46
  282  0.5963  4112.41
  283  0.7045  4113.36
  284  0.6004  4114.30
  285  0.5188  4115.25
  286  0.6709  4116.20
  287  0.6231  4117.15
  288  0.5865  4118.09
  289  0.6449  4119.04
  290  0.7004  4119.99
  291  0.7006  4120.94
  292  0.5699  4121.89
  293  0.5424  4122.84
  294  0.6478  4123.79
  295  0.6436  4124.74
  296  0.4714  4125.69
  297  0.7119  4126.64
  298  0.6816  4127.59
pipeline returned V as 1.16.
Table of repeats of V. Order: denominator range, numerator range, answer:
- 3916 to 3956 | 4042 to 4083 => 1.17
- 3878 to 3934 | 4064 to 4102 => 1.21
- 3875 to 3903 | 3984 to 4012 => 1.25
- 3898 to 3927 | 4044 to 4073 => 1.13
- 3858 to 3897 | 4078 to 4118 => 1.13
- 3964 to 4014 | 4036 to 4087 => 1.17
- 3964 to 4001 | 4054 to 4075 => 1.20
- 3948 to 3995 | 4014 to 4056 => 1.24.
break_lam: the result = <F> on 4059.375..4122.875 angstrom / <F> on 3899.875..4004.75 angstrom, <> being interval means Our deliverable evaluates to 1.06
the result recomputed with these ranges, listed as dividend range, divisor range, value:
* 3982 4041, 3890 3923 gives 1.13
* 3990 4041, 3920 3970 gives 1.19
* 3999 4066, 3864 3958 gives 1.11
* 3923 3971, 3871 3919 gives 0.96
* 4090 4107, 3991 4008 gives 0.79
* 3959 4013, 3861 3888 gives 0.92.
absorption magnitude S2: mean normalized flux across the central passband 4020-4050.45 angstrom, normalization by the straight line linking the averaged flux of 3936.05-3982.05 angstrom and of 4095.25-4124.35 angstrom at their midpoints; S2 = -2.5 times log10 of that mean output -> -0.17 mag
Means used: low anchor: 0.547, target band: 0.66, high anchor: 0.58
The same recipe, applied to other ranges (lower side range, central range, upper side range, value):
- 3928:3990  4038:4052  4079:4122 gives -0.14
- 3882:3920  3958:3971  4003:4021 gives 0.28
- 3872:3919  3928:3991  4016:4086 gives 0.11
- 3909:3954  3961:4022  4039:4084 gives 0.05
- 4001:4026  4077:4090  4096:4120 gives -0.10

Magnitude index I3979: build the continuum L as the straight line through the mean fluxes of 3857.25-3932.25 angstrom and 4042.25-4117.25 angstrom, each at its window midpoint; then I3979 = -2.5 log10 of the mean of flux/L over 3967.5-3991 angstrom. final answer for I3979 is 0.126 mag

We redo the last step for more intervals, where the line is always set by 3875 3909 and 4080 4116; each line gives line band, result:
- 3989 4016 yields -0.14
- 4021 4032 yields -0.14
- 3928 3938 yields 0.10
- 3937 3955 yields -0.10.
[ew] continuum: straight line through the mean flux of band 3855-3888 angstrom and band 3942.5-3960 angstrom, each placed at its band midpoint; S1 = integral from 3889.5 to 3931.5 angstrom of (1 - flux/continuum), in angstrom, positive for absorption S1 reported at 2.6 angstrom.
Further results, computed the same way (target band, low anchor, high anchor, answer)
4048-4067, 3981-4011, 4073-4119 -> -0.7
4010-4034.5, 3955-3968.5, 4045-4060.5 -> -2.8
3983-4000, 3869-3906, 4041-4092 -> -0.5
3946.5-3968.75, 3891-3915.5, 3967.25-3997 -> 0.9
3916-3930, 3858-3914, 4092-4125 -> -0.2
